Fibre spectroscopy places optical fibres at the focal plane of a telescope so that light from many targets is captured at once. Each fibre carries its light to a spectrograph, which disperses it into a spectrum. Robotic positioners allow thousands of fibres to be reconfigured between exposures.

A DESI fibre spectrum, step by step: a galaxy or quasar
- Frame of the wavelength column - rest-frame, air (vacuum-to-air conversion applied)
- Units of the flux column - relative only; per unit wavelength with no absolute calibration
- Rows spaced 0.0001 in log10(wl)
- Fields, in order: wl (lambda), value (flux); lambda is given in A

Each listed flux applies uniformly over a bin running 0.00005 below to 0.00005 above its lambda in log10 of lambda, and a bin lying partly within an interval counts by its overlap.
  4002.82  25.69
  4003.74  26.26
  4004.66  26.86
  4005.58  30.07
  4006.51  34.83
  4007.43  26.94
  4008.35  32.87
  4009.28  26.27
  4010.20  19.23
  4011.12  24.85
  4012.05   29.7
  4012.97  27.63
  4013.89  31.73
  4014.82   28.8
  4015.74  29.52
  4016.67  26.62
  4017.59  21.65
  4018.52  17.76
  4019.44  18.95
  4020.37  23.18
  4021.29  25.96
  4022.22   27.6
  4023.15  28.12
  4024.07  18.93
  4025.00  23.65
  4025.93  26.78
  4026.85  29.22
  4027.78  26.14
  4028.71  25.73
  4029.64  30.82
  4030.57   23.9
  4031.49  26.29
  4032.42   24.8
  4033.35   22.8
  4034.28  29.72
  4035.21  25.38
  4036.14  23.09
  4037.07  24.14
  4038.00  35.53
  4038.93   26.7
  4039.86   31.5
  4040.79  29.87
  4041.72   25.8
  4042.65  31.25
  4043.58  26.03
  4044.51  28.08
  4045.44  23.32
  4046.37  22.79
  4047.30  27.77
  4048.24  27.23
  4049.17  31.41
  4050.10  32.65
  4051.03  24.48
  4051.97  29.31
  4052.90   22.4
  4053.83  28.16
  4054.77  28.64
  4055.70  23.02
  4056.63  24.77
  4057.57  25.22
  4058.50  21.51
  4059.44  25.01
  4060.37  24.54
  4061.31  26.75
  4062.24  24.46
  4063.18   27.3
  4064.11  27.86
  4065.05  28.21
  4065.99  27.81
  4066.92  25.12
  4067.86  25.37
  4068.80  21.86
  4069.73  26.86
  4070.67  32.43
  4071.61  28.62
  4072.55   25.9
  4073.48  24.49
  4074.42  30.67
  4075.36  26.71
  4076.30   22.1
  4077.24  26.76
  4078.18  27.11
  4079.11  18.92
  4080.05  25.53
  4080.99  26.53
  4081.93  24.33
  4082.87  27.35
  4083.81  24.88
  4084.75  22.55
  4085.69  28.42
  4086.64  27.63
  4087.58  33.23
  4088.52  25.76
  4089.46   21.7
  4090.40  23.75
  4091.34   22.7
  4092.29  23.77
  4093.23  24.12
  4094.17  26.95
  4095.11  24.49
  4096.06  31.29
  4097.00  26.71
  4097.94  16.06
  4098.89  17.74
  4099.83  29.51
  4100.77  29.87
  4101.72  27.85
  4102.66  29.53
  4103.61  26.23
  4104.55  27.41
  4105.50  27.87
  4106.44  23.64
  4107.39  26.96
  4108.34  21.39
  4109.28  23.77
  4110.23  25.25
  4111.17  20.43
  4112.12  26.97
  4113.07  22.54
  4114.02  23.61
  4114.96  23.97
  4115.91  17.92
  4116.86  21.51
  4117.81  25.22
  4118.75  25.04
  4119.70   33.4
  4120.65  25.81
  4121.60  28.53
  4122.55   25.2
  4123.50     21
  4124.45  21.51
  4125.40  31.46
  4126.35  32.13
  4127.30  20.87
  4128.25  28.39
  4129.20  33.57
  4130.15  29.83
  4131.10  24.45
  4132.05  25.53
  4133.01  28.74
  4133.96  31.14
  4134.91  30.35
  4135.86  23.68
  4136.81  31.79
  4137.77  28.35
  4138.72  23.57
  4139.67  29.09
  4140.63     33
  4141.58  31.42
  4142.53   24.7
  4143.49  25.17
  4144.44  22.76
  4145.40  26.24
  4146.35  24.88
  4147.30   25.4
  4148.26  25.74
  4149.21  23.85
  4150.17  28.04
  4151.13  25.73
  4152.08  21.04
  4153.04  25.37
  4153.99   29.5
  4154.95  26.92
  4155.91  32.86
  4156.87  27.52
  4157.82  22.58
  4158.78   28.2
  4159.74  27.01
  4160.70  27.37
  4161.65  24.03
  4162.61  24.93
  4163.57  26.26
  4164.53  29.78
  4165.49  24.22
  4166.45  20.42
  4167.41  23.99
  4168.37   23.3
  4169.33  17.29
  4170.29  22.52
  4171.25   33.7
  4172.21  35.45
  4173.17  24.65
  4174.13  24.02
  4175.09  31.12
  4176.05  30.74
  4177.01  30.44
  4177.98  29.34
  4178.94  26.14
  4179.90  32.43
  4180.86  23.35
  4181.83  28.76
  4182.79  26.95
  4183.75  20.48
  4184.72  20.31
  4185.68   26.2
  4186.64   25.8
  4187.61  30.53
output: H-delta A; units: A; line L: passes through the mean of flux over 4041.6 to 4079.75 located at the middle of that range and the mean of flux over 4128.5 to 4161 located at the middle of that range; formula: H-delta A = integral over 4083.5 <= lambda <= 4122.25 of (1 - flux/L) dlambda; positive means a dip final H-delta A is 2.2 A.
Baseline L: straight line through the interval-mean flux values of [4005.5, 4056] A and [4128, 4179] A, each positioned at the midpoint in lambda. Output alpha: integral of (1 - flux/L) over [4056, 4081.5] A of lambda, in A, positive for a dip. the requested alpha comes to 0.89 A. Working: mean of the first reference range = 26.7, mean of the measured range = 25.8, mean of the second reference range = 27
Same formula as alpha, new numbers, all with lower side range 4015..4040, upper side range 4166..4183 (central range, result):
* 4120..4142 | -1.1 A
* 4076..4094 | 0.7 A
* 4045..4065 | -0.2 A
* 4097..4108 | 0.3 A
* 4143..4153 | 0.7 A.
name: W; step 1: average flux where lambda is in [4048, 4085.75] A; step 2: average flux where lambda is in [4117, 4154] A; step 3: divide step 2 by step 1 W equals 1.0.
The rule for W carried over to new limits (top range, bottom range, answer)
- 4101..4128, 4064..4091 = 0.97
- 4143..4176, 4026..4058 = 0.96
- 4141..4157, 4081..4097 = 1.02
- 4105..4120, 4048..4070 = 0.92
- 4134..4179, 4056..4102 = 1.04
